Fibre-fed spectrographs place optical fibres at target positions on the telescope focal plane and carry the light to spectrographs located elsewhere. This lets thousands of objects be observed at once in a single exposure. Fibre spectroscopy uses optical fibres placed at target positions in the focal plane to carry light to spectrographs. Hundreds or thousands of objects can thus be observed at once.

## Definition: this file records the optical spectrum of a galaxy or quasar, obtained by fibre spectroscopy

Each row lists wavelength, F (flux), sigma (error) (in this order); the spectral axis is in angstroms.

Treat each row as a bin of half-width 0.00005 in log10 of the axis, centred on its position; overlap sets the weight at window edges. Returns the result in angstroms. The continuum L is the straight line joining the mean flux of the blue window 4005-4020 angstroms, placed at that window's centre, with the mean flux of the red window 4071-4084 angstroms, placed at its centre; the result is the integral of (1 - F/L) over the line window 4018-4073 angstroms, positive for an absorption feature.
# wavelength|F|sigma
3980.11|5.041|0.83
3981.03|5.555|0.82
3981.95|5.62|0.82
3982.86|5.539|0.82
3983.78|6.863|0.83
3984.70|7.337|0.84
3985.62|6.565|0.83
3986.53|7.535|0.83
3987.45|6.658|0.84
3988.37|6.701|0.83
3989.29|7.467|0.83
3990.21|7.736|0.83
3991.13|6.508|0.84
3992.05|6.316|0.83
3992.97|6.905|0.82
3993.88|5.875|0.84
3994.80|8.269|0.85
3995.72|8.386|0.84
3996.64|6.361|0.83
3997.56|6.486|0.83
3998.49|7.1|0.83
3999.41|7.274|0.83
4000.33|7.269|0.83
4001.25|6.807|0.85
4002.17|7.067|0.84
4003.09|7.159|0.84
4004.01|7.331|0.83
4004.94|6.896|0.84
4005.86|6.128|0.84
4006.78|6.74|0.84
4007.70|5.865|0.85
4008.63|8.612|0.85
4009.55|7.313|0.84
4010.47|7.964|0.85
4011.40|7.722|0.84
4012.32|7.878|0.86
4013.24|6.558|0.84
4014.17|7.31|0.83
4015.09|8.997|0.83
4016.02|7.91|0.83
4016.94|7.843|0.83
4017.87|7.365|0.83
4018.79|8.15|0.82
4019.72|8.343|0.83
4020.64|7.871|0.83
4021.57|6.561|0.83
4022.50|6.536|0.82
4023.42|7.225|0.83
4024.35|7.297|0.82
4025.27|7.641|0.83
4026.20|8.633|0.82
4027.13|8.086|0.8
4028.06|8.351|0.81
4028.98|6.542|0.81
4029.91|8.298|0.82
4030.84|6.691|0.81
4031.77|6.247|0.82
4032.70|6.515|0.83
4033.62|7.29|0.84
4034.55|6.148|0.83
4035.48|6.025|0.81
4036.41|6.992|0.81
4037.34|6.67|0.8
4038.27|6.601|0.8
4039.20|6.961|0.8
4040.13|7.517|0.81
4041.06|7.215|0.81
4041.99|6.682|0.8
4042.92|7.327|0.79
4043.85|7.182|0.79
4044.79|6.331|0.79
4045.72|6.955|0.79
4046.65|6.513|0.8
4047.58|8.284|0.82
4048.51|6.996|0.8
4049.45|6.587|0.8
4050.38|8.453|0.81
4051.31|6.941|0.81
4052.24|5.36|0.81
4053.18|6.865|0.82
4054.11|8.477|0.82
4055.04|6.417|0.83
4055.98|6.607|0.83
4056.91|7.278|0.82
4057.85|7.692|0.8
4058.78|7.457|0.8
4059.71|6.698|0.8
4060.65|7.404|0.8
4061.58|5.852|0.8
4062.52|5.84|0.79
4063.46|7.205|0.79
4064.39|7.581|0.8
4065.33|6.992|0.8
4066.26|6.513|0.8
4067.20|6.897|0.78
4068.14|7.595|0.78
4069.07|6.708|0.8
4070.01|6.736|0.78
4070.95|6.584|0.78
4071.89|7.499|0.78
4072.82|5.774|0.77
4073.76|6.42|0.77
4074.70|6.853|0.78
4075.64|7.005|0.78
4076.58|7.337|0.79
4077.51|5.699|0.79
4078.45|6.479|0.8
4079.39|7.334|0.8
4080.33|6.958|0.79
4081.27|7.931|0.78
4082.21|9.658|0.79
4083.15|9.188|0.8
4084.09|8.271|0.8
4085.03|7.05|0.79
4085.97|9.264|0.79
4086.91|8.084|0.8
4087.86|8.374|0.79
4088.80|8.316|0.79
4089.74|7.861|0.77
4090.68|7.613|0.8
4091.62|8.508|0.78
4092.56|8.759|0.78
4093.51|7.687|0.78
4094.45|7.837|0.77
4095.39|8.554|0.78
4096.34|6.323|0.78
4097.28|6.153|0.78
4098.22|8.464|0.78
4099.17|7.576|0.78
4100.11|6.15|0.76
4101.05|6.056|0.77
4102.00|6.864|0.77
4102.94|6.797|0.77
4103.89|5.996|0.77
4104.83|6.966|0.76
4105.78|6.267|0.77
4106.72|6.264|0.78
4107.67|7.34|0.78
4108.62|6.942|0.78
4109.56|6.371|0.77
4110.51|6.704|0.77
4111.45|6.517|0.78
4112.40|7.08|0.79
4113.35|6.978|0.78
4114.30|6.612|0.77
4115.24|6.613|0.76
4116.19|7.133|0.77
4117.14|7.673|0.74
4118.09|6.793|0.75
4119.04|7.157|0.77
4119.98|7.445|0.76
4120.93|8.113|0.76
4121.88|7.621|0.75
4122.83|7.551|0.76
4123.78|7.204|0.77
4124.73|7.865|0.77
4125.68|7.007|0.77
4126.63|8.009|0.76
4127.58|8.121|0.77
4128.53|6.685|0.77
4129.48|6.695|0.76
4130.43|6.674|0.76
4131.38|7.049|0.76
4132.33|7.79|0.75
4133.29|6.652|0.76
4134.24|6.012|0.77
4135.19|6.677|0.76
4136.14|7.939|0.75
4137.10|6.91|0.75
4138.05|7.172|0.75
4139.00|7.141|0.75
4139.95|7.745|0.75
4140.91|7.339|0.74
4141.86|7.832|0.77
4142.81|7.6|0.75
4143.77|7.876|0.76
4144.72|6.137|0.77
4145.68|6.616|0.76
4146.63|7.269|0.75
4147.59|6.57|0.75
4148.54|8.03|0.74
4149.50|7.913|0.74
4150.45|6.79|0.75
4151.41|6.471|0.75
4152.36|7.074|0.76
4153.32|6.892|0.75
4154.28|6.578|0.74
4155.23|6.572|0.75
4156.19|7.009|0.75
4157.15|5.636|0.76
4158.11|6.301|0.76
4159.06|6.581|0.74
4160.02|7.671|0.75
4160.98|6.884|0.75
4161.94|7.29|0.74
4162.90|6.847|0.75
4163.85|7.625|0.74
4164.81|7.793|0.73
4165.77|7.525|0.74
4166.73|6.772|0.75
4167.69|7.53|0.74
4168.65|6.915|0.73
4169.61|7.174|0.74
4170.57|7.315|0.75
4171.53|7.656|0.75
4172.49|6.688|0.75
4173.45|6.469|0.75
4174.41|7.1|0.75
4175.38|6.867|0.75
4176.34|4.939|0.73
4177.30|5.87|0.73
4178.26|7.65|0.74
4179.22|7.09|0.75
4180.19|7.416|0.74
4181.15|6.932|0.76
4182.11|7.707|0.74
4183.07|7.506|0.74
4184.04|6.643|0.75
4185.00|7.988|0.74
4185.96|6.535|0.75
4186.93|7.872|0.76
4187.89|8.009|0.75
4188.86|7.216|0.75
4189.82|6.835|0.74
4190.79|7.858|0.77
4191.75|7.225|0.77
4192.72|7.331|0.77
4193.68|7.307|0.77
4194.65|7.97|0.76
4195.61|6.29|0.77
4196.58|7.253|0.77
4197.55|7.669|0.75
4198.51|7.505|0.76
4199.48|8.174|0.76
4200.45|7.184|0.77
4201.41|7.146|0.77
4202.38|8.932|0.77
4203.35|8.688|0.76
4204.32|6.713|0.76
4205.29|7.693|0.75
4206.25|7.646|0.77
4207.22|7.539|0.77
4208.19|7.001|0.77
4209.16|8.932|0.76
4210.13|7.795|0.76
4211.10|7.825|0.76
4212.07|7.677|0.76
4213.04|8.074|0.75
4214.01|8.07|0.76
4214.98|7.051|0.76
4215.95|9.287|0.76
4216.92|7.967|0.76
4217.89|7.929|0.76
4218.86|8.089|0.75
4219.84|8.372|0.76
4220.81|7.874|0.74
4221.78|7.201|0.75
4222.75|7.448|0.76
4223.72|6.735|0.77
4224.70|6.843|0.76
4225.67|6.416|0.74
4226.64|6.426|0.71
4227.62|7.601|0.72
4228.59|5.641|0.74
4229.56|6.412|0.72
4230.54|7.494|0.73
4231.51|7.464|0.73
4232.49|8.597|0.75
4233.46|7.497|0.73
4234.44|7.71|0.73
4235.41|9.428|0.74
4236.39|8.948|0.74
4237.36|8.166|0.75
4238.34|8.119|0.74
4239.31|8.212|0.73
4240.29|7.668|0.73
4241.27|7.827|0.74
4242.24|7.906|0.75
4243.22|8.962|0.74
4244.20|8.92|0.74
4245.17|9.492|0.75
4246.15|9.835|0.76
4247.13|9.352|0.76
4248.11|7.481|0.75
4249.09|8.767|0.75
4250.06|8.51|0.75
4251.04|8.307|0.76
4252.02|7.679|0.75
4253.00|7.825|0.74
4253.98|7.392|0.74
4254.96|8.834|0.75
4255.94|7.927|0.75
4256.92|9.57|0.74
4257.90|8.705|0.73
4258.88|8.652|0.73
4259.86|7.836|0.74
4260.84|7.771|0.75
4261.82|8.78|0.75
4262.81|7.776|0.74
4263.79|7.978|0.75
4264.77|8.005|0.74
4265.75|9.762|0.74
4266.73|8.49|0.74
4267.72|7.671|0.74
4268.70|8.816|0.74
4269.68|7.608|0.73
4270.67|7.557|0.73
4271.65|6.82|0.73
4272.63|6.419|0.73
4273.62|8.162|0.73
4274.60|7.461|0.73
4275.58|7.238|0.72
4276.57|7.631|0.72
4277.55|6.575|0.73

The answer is 2.3 angstroms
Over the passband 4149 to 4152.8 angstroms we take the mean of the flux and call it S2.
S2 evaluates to 7.07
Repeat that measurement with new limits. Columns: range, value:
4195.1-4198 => 7.07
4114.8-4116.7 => 6.88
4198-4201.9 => 7.52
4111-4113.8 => 6.85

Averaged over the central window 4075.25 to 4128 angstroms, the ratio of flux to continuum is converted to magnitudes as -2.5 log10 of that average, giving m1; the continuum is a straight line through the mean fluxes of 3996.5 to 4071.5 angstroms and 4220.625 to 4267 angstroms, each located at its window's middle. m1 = 0.01 mag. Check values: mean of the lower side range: 7.13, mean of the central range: 7.37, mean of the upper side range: 8.05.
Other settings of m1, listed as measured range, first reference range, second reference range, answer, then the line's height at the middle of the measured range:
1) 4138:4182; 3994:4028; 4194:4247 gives 0.10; 7.7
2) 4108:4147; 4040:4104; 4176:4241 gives 0.03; 7.35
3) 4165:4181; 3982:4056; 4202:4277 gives 0.11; 7.71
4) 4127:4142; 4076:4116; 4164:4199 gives 0.02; 7.26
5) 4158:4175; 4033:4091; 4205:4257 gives 0.07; 7.64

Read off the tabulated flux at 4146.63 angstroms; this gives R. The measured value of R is 7.269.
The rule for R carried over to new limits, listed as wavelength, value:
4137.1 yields 6.91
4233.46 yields 7.497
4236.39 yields 8.948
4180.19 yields 7.416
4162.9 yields 6.847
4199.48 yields 8.174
